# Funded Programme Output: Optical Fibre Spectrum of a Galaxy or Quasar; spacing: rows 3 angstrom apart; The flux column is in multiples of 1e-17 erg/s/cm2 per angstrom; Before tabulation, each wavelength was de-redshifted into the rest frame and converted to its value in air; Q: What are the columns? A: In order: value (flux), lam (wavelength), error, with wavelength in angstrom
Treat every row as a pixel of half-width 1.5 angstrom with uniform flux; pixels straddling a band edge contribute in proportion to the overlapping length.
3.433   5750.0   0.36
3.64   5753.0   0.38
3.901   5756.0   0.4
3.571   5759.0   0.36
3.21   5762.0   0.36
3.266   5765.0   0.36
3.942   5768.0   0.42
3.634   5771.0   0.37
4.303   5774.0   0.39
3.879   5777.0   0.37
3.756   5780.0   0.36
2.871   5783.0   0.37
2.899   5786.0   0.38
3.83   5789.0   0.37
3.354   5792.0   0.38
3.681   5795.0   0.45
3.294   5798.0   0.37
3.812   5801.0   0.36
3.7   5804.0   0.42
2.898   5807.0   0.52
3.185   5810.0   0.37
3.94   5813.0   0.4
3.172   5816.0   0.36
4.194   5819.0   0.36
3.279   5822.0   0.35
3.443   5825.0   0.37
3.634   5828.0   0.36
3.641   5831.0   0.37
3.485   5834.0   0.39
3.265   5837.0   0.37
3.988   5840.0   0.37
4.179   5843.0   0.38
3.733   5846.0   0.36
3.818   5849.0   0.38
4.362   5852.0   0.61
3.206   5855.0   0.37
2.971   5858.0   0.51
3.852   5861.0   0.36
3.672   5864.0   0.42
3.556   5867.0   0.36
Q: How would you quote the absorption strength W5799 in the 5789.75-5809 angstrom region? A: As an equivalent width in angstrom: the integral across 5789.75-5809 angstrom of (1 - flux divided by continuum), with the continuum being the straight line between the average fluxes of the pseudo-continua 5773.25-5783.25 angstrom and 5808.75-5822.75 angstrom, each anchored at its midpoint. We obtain 1.0 angstrom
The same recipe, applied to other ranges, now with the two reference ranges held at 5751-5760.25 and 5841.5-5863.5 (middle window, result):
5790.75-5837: 2.6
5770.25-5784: -0.1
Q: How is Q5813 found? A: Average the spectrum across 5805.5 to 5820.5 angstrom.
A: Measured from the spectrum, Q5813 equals 3.48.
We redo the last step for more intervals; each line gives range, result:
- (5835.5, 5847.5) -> 3.79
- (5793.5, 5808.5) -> 3.48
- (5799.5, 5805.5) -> 3.76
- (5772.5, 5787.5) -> 3.54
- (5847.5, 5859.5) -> 3.59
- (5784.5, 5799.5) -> 3.41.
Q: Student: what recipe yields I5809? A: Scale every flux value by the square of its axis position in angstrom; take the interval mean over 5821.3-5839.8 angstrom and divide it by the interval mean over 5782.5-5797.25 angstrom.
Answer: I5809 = 1.1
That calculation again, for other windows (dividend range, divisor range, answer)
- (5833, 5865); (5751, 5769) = 1.06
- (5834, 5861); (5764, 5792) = 1.05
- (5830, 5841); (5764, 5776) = 0.96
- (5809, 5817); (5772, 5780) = 0.88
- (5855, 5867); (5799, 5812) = 1.04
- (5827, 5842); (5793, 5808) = 1.05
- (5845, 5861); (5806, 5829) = 1.06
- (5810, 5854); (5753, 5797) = 1.05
